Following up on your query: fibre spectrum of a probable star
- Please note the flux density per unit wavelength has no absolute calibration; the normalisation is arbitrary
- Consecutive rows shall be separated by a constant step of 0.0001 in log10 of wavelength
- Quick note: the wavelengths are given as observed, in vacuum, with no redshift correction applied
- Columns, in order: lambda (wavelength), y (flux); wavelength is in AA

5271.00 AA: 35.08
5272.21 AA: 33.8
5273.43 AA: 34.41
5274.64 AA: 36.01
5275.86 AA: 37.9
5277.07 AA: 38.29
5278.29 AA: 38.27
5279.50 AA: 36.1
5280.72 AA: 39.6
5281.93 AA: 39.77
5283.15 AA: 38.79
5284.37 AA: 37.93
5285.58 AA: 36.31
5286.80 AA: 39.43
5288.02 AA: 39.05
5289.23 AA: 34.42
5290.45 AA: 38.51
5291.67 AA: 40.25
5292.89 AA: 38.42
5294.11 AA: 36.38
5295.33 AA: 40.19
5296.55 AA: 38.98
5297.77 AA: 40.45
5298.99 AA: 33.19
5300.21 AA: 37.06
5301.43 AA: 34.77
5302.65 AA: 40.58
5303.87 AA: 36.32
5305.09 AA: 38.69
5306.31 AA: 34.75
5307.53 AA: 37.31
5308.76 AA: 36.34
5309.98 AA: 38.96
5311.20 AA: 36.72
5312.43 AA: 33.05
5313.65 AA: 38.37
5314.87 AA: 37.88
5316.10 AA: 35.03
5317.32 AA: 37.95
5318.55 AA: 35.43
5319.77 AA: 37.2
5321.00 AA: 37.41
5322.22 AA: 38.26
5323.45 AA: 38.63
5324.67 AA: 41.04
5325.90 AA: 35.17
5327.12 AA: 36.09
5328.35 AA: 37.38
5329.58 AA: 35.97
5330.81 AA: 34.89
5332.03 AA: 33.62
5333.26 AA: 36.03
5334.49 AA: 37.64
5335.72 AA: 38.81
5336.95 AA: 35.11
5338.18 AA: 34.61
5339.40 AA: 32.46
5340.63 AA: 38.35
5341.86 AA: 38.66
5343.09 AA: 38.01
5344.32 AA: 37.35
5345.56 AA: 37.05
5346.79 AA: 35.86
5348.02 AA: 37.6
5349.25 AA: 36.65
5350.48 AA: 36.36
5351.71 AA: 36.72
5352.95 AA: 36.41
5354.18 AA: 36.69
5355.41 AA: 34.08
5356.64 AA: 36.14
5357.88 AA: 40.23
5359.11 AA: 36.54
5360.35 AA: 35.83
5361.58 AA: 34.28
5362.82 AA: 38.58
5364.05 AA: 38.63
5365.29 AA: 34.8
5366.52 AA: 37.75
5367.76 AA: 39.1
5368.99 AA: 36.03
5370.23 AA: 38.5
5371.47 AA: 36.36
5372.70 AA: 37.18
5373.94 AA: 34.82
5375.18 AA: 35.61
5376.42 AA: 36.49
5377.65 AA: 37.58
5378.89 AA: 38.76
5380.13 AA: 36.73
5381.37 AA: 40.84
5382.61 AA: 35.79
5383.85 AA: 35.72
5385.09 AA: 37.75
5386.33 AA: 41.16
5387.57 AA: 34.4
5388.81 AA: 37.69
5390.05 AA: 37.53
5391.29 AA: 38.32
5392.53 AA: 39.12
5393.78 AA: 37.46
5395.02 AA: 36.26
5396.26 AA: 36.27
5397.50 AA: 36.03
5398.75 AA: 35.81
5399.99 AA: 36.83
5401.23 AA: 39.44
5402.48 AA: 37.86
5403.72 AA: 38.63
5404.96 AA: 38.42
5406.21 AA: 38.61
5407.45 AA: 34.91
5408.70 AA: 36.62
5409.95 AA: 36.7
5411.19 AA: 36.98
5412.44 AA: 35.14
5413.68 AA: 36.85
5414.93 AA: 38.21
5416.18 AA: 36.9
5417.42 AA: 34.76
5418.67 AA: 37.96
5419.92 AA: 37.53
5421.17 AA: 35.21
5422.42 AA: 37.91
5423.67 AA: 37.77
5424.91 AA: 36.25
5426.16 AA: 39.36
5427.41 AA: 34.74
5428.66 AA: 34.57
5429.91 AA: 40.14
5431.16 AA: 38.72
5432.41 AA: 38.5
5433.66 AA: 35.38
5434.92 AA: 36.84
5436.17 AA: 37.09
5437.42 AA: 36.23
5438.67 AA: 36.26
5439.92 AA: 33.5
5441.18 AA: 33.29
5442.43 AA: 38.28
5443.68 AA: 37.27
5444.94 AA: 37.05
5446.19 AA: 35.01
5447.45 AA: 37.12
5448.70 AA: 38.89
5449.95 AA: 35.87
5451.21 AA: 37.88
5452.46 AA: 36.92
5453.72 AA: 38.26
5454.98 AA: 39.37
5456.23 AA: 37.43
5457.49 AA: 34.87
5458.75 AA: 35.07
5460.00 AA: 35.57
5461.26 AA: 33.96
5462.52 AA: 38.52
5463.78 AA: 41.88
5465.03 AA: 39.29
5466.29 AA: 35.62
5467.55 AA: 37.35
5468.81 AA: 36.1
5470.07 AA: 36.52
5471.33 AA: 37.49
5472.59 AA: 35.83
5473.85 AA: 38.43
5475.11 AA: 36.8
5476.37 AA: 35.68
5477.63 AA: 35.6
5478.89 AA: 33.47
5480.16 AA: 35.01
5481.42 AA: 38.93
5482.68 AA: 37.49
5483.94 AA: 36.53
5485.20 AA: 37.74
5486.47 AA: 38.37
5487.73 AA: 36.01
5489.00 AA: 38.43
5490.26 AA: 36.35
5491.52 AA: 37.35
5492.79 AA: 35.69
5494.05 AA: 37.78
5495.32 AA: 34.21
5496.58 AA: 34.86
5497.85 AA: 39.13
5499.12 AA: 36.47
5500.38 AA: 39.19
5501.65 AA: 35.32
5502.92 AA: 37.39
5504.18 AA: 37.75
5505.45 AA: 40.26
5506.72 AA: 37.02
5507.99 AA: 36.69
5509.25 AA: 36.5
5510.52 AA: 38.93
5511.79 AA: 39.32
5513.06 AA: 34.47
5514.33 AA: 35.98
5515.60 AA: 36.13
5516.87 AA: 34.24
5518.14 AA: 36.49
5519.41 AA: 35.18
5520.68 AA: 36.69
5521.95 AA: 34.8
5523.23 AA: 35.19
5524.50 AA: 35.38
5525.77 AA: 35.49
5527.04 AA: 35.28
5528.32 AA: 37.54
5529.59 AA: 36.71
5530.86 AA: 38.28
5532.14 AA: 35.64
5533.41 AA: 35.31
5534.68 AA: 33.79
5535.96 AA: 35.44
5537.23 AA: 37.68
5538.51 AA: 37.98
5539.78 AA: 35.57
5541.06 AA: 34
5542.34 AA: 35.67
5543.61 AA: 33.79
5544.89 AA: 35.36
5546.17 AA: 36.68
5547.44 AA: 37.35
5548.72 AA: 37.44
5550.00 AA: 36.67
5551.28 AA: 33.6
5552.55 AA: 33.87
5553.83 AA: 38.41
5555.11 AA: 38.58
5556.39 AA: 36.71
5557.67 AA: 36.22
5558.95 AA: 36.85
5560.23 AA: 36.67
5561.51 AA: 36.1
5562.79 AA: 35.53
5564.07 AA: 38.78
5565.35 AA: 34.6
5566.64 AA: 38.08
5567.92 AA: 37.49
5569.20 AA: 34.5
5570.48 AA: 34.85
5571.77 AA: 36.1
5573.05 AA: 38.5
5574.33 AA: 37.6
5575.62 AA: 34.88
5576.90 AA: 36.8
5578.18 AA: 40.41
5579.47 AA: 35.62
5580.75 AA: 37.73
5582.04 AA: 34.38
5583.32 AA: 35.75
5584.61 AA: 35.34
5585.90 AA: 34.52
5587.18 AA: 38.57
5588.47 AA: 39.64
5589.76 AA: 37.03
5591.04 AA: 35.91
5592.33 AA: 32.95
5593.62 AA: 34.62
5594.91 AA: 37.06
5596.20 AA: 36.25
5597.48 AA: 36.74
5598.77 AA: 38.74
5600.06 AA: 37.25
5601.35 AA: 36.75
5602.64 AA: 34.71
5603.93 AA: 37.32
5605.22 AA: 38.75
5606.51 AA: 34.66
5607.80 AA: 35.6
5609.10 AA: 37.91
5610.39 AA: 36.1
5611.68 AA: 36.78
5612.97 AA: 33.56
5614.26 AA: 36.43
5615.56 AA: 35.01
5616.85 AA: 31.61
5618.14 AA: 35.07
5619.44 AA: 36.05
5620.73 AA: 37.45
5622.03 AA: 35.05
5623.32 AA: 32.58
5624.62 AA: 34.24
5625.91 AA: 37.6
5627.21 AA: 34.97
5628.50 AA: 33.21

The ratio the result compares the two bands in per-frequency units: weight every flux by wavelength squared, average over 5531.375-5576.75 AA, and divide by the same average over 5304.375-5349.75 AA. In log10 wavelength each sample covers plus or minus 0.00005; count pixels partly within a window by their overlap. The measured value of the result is 1.1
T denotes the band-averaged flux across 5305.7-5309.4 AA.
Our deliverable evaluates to 36.1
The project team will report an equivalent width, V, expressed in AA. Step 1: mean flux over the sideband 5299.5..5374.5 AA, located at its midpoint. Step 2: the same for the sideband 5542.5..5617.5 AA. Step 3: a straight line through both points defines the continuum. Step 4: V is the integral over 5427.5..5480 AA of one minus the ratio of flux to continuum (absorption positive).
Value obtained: -0.3 AA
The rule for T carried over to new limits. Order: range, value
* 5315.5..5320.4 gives 36.4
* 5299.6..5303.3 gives 37.5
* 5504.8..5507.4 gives 38.5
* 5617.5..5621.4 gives 36.1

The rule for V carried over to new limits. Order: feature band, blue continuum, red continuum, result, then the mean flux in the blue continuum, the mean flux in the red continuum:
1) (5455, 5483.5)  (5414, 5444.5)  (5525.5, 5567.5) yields -0.1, 36.8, 36.2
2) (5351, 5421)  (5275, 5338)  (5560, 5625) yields -0.1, 37.3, 36.2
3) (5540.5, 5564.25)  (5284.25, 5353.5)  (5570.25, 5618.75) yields 0.1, 37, 36.3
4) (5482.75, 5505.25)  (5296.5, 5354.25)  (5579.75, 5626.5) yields -0.5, 36.8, 36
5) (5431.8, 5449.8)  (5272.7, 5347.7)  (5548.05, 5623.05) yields 0.1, 37.2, 36.3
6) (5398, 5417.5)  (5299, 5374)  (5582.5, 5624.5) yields -0.3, 36.8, 36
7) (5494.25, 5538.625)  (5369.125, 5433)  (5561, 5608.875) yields 0.3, 37.2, 36.5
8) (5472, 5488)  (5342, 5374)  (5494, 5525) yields 0.0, 36.9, 36.6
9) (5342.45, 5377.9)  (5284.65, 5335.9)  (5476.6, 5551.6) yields 0.2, 37.2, 36.4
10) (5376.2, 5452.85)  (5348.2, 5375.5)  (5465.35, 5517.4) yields -0.6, 36.7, 36.8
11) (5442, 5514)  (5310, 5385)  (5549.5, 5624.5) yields -1.1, 36.8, 36.2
